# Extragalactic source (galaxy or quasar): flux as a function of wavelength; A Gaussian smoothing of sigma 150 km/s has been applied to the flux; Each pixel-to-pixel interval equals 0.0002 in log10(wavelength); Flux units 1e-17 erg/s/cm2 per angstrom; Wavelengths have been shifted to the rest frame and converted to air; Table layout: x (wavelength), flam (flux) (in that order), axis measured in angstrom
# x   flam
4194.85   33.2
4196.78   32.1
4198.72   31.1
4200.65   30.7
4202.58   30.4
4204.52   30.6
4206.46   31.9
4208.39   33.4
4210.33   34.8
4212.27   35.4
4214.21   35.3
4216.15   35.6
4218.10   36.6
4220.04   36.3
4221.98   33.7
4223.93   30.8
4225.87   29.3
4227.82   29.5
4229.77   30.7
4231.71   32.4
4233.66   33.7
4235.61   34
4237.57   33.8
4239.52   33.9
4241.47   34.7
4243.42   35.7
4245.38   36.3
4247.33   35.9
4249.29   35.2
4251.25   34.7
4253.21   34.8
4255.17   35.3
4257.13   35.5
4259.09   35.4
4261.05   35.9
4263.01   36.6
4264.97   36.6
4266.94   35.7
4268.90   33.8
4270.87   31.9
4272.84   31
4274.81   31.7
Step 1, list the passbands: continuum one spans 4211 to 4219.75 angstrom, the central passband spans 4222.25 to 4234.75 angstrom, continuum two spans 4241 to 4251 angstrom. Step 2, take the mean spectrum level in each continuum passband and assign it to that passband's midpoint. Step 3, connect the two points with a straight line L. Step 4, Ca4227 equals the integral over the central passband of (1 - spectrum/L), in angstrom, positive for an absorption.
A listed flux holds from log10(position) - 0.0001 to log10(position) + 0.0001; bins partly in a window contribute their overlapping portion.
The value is 1.5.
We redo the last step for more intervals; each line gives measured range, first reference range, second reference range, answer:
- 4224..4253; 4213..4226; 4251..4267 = 1.20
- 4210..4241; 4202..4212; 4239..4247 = 0.40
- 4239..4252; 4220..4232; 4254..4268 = -0.52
